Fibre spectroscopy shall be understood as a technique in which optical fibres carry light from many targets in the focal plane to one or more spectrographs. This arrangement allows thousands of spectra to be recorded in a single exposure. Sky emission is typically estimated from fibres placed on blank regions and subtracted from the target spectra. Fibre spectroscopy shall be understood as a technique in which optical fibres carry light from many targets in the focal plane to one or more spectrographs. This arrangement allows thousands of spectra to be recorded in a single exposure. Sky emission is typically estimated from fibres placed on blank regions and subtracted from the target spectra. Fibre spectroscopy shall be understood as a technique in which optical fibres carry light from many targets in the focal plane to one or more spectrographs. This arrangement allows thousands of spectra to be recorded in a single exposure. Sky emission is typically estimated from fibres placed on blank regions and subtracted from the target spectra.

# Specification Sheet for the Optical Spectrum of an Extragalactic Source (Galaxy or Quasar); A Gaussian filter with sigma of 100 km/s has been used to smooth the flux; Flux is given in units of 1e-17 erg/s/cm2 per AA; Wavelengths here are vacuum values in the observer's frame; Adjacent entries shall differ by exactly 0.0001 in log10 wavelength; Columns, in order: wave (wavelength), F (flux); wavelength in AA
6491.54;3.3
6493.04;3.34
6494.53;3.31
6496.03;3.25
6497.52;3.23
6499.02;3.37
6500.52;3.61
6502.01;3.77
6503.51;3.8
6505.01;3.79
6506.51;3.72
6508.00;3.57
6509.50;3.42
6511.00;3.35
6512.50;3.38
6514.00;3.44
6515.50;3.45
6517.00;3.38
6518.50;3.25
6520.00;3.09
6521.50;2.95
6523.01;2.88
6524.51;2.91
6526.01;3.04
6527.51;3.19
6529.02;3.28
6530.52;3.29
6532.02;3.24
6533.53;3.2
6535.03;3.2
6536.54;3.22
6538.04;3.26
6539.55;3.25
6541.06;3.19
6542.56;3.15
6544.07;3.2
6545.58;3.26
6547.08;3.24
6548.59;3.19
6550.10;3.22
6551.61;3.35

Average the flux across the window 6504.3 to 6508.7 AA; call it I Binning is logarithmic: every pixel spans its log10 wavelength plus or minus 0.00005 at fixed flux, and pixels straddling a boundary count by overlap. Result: 3.7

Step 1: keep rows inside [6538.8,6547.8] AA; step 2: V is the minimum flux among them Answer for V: 3.15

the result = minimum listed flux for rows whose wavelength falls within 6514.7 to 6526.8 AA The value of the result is 2.88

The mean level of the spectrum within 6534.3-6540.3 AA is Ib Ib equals 3.23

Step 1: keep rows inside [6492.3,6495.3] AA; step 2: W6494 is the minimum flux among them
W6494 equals 3.31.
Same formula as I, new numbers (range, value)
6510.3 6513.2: 3.36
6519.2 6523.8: 2.97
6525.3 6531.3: 3.2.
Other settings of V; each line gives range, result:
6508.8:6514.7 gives 3.35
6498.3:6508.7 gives 3.37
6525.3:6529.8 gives 3.04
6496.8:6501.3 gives 3.23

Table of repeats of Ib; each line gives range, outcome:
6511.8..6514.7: 3.41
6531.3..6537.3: 3.21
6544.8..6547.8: 3.25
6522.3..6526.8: 2.95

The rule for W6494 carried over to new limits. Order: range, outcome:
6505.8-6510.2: 3.42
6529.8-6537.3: 3.2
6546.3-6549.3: 3.19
